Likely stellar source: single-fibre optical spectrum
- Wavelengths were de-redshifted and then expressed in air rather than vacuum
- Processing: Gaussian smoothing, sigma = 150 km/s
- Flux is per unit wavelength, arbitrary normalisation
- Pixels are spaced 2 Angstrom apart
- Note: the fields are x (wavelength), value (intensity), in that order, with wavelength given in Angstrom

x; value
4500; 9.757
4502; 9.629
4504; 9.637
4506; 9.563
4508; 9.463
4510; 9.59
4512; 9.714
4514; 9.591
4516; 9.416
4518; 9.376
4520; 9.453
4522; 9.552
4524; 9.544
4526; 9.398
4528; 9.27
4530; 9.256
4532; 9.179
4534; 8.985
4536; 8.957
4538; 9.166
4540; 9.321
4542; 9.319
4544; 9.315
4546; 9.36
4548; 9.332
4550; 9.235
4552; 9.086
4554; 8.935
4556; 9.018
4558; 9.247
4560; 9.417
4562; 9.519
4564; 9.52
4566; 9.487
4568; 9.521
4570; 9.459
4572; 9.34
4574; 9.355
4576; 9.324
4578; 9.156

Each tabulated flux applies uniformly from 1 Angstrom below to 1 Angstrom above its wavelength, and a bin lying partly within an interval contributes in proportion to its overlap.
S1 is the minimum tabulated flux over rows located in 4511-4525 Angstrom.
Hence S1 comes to 9.376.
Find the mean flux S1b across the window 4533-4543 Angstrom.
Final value 9.15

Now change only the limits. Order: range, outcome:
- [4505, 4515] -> 9.58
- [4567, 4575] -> 9.42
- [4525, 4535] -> 9.22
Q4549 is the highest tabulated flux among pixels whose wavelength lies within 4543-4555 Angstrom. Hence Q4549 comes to 9.36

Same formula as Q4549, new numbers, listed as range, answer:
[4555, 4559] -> 9.247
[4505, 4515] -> 9.714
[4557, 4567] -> 9.52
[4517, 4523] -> 9.552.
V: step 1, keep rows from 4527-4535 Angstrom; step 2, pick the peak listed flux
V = 9.27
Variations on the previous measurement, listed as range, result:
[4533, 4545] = 9.321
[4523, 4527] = 9.544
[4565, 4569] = 9.521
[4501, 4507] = 9.637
